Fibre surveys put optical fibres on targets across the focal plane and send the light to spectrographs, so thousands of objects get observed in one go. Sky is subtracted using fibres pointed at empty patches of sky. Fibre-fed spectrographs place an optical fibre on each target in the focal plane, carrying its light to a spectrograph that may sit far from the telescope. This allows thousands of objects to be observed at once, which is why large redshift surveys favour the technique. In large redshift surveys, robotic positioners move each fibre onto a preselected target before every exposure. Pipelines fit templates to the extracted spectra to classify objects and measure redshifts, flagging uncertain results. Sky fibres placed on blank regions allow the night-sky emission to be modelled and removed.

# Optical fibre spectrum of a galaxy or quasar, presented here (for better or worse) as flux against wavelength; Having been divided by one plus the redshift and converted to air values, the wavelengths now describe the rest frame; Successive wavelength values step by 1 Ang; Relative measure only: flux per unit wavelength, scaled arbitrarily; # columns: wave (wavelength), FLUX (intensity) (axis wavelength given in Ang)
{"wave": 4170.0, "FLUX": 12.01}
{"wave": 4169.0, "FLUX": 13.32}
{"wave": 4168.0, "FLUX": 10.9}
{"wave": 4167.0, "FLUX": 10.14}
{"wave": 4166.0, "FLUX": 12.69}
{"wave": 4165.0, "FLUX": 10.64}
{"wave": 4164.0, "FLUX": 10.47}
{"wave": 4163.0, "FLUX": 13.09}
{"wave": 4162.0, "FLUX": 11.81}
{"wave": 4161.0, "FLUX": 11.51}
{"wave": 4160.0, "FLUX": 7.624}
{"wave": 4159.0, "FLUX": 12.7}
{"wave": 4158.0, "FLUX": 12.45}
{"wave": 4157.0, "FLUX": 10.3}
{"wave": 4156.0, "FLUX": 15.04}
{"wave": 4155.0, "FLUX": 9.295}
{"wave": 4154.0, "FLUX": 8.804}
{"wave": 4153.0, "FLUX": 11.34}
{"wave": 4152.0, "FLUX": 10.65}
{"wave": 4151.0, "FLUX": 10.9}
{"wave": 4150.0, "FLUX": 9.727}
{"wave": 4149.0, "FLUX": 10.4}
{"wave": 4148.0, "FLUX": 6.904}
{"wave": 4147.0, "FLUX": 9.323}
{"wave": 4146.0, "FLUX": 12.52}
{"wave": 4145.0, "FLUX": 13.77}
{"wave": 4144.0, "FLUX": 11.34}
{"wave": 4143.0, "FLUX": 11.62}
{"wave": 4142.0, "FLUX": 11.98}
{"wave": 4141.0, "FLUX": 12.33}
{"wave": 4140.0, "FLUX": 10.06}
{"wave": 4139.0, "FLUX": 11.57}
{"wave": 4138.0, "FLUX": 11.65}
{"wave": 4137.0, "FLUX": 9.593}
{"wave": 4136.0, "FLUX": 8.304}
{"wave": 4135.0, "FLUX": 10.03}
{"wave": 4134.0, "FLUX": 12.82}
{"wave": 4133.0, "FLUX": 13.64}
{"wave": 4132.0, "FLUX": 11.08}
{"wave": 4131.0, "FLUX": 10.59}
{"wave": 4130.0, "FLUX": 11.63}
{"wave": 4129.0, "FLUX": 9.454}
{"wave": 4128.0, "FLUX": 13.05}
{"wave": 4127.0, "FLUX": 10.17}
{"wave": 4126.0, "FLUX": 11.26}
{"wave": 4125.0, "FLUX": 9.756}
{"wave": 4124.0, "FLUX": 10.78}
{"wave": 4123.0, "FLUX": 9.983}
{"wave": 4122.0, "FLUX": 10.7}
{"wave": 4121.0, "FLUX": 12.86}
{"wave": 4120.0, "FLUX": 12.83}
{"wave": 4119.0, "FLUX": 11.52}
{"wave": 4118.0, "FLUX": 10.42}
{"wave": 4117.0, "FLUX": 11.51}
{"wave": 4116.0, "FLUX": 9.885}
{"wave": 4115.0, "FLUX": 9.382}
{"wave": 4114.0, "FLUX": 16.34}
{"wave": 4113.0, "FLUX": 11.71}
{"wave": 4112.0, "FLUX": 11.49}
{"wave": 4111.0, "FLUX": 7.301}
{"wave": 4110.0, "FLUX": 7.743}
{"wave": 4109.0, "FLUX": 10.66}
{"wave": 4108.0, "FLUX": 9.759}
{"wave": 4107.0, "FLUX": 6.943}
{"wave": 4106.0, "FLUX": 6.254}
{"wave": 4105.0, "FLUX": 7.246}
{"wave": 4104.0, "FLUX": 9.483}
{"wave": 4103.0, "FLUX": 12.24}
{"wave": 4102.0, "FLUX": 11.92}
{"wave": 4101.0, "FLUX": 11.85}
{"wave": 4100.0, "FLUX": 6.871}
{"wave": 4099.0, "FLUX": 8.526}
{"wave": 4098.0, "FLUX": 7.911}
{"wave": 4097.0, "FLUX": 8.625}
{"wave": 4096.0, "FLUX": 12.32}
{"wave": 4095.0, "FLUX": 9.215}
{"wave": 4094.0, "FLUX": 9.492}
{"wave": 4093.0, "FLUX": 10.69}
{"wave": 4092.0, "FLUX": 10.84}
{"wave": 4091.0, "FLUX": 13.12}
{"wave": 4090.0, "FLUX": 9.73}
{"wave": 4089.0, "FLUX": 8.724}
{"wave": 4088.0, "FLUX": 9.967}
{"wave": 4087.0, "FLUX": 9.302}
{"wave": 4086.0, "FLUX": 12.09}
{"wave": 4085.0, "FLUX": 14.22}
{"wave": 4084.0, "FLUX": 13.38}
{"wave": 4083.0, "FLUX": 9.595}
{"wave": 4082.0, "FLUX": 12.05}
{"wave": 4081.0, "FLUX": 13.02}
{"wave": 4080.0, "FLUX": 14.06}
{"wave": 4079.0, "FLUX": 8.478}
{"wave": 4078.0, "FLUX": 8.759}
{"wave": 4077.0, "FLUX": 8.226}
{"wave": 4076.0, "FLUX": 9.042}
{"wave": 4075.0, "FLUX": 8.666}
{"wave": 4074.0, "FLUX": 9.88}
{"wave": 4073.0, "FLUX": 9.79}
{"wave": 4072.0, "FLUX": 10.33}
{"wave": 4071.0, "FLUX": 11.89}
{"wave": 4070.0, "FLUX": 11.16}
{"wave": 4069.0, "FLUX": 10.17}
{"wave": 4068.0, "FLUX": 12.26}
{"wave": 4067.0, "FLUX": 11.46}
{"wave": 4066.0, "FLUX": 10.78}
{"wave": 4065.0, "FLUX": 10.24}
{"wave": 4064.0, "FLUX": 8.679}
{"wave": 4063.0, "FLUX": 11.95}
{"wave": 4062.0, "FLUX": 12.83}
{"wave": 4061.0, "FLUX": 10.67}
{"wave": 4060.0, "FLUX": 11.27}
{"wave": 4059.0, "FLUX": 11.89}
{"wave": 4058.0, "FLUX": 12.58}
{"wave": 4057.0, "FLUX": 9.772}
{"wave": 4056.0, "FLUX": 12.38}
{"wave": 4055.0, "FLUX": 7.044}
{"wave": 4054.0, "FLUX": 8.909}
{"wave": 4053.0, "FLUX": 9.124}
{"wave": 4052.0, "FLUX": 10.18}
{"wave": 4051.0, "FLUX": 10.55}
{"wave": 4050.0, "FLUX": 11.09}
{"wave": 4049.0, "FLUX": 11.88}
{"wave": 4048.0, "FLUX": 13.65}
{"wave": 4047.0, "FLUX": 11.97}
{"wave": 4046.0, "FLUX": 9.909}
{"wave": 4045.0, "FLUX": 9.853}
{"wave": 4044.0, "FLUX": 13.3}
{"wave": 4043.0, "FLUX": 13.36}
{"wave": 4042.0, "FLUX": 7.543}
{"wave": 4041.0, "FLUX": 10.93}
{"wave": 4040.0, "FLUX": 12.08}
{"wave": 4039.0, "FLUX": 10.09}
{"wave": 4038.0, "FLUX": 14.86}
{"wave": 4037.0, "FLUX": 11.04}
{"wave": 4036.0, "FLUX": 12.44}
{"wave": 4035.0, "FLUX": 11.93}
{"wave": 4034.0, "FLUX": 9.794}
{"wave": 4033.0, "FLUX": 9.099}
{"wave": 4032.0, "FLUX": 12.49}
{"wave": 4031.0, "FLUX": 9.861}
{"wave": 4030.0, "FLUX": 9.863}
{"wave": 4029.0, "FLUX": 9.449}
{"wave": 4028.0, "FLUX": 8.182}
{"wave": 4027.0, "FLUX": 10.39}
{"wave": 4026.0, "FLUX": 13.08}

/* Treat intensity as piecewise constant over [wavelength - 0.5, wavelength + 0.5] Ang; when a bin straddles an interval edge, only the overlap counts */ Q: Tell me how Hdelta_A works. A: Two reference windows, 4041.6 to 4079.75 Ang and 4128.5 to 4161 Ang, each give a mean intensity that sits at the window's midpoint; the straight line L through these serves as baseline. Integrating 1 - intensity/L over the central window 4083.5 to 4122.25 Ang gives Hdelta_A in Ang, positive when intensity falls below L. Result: 1.4 Ang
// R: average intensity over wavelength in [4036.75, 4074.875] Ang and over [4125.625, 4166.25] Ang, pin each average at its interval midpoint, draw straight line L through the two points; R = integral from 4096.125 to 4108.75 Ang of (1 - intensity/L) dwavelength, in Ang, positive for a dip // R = 2.2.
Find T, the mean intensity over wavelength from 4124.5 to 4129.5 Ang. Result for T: 10.7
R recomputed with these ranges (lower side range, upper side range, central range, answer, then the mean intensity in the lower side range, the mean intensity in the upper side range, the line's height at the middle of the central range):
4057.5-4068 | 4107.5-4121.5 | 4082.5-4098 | 0.6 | 11.3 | 11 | 11.1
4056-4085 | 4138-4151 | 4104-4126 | 1.4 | 10.9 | 11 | 11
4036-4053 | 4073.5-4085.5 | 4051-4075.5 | 1.0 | 11.4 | 10.8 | 11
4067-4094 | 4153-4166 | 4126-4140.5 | 0.1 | 10.7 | 11.2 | 11.1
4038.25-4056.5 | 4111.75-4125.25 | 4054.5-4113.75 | 4.1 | 10.8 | 11.4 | 11.1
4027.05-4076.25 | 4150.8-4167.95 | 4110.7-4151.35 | 0.0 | 10.8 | 11.1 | 11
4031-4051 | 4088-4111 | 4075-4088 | -1.0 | 11.4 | 9.51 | 10.1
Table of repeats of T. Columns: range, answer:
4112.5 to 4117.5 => 11.8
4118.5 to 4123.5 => 11.6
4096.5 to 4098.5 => 8.27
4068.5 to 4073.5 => 10.7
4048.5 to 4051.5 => 11.2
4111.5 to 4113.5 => 11.6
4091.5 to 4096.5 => 10.5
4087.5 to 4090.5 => 9.47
